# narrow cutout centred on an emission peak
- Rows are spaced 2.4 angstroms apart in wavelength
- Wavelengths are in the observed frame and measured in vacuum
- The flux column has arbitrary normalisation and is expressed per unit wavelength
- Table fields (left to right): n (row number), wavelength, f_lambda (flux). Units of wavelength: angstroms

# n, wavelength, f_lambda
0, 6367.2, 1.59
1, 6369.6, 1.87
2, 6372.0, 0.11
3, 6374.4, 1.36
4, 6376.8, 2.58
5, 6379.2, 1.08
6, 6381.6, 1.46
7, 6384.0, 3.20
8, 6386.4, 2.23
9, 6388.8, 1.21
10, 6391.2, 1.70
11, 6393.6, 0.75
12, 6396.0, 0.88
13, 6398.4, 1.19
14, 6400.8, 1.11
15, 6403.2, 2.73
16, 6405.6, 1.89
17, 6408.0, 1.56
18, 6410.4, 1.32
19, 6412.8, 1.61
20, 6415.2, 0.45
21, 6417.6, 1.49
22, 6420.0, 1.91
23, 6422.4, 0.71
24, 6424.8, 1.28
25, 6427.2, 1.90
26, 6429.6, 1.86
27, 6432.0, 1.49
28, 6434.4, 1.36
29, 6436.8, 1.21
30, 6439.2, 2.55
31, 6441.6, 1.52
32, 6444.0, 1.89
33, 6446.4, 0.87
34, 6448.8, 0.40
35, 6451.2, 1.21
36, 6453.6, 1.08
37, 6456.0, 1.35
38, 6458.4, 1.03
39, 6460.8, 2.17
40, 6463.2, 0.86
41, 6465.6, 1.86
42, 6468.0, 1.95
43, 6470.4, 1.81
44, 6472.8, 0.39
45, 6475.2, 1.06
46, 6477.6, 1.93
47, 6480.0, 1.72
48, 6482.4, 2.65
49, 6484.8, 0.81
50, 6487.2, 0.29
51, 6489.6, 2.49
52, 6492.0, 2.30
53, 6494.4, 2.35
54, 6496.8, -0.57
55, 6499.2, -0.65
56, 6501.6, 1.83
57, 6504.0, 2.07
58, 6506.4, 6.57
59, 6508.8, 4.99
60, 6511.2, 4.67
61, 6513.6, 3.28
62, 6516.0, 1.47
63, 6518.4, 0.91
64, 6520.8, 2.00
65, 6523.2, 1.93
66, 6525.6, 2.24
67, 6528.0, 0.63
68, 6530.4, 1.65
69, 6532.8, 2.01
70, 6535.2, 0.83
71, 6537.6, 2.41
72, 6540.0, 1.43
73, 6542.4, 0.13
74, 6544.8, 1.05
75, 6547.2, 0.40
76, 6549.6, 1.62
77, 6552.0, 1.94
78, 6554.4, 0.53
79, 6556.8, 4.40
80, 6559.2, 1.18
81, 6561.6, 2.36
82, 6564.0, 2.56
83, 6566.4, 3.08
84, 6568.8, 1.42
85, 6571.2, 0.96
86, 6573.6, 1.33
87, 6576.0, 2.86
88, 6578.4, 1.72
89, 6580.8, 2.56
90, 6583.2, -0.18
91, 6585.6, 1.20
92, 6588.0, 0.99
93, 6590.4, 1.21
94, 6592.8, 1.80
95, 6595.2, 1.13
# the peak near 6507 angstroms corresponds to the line [O II] 3727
